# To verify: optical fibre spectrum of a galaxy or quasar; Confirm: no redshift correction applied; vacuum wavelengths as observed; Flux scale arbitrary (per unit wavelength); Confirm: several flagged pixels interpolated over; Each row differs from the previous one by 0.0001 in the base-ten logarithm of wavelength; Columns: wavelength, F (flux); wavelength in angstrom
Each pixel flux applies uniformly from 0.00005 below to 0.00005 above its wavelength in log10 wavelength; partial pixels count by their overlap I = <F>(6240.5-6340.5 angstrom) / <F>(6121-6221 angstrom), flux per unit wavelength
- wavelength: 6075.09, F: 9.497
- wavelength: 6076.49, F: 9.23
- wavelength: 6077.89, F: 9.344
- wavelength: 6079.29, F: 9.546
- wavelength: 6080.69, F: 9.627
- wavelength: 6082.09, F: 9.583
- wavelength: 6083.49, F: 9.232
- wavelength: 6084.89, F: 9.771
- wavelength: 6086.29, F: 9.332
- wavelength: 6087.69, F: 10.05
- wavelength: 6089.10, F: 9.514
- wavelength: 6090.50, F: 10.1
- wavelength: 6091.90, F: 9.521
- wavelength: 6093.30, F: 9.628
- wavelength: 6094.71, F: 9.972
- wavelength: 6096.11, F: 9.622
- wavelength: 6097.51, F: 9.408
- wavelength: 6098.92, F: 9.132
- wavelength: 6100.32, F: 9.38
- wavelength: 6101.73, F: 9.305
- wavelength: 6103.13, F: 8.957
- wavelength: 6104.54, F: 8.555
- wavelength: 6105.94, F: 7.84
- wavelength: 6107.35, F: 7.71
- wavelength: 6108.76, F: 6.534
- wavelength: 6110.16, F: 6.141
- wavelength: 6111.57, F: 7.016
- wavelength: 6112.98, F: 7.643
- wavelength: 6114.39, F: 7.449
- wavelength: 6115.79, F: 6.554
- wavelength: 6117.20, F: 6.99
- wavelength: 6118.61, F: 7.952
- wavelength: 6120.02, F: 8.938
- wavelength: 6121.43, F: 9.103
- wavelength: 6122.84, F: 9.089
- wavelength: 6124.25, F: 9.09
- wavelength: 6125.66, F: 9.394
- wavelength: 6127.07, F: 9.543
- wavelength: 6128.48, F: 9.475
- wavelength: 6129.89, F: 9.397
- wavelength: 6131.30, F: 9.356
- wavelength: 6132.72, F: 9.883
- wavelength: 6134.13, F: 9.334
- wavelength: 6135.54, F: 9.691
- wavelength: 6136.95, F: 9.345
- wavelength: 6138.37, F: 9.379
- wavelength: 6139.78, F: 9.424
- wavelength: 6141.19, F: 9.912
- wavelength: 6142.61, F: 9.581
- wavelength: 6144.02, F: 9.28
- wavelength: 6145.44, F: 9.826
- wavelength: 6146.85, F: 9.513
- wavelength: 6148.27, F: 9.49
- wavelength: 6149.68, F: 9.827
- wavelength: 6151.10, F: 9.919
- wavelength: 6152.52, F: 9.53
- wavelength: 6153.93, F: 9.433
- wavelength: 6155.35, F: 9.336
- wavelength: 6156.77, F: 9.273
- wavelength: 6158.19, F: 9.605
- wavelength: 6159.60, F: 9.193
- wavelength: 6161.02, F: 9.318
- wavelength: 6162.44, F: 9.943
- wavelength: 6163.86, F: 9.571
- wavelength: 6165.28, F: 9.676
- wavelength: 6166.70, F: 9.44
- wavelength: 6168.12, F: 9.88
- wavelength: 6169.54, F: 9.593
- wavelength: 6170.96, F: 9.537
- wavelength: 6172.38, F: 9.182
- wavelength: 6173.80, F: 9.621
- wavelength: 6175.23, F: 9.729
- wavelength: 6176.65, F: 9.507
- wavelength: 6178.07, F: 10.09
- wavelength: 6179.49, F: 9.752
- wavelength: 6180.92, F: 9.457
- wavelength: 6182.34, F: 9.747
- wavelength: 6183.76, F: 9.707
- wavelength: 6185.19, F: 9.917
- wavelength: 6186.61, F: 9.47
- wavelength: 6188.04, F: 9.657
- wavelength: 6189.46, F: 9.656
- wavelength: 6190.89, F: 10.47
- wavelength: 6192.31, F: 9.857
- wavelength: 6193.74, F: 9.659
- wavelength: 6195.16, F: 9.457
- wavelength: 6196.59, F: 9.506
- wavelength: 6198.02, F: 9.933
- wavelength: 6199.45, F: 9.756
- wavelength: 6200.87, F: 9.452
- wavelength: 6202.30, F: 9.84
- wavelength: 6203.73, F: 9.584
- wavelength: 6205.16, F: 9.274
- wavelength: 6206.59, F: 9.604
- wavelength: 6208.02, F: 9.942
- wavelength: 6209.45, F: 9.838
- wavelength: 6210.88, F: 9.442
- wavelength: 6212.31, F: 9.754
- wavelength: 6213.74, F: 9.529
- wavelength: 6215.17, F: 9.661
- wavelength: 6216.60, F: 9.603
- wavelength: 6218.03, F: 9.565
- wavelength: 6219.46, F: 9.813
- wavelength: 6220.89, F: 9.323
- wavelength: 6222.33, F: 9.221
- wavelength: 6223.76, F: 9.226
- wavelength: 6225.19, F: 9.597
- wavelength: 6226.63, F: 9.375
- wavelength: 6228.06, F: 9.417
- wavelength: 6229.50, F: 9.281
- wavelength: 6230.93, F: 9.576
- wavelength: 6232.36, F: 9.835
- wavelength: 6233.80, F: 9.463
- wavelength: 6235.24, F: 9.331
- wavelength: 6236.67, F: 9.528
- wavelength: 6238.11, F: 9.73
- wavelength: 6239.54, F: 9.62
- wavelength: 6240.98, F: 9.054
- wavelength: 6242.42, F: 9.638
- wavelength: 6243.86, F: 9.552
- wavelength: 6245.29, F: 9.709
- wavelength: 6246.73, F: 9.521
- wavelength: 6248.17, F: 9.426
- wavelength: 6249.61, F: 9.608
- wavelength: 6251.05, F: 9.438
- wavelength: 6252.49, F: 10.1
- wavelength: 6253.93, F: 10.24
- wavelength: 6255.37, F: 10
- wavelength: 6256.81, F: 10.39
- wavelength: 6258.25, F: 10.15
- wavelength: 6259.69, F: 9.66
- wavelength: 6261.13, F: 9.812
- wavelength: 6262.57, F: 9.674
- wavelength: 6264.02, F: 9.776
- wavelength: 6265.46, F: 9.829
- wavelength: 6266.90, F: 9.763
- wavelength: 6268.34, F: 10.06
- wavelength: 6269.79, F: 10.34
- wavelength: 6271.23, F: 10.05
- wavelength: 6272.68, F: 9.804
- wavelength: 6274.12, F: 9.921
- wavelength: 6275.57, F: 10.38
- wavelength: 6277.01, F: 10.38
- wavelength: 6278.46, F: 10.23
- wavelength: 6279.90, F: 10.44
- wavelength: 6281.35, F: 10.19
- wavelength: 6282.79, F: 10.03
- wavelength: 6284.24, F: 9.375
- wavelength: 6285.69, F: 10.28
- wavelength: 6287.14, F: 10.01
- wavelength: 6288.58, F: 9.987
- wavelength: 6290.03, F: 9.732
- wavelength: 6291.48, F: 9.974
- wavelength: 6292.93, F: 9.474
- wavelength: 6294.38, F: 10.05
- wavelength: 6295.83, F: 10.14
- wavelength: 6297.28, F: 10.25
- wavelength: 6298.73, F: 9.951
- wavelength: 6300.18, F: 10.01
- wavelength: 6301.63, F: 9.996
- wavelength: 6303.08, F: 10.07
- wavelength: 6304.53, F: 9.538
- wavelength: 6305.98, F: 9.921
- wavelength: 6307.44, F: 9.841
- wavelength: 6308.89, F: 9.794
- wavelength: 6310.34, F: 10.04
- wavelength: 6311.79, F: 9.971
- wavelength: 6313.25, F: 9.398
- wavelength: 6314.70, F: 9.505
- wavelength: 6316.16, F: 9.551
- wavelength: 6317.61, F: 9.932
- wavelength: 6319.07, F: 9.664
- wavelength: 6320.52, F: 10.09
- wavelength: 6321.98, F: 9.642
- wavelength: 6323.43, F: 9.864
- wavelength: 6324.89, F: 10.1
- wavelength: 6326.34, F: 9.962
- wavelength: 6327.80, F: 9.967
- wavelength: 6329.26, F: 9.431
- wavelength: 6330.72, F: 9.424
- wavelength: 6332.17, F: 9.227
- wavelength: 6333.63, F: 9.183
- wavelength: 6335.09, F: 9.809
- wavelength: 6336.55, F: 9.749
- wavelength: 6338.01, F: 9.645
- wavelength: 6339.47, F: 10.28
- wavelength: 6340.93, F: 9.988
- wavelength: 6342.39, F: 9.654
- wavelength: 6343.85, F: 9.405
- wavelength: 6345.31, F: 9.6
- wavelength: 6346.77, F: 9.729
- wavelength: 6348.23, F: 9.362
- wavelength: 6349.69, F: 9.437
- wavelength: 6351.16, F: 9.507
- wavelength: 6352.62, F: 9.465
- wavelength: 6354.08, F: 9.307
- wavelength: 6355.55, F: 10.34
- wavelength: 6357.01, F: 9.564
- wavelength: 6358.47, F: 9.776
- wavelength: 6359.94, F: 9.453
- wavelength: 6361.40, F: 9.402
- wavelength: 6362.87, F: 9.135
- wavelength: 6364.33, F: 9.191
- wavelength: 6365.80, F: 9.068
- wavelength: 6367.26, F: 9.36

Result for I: 1.0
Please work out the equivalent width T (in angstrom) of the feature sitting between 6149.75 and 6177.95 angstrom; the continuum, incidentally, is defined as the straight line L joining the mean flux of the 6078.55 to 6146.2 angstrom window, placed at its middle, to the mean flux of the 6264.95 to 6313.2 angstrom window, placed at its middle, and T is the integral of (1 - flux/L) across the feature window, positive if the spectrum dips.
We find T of -0.9 angstrom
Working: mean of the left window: 8.98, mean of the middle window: 9.56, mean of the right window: 9.99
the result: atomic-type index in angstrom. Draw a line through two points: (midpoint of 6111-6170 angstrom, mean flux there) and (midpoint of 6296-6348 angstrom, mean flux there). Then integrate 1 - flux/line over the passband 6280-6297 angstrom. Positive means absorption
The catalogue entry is -0.51 angstrom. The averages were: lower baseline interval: 9.18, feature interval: 9.96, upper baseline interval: 9.78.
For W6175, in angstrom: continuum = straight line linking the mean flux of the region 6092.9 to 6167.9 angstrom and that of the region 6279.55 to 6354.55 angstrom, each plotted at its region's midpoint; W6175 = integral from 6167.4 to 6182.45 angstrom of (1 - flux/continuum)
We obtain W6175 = -0.7 angstrom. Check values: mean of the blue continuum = 9.02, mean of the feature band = 9.64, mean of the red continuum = 9.79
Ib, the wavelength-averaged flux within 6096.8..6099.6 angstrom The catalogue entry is 9.27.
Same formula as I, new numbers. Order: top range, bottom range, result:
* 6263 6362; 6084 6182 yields 1.07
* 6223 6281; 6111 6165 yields 1.07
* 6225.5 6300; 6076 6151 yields 1.09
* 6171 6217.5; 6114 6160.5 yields 1.05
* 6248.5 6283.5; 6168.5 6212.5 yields 1.03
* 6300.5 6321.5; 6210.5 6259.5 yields 1.02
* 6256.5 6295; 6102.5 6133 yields 1.21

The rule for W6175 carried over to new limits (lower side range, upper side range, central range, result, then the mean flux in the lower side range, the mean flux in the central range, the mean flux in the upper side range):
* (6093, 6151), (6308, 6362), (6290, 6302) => -0.5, 8.88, 9.96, 9.68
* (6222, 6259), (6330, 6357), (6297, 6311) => -0.5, 9.62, 9.93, 9.62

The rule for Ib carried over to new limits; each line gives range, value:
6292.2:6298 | 9.97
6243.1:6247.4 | 9.6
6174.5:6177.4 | 9.61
